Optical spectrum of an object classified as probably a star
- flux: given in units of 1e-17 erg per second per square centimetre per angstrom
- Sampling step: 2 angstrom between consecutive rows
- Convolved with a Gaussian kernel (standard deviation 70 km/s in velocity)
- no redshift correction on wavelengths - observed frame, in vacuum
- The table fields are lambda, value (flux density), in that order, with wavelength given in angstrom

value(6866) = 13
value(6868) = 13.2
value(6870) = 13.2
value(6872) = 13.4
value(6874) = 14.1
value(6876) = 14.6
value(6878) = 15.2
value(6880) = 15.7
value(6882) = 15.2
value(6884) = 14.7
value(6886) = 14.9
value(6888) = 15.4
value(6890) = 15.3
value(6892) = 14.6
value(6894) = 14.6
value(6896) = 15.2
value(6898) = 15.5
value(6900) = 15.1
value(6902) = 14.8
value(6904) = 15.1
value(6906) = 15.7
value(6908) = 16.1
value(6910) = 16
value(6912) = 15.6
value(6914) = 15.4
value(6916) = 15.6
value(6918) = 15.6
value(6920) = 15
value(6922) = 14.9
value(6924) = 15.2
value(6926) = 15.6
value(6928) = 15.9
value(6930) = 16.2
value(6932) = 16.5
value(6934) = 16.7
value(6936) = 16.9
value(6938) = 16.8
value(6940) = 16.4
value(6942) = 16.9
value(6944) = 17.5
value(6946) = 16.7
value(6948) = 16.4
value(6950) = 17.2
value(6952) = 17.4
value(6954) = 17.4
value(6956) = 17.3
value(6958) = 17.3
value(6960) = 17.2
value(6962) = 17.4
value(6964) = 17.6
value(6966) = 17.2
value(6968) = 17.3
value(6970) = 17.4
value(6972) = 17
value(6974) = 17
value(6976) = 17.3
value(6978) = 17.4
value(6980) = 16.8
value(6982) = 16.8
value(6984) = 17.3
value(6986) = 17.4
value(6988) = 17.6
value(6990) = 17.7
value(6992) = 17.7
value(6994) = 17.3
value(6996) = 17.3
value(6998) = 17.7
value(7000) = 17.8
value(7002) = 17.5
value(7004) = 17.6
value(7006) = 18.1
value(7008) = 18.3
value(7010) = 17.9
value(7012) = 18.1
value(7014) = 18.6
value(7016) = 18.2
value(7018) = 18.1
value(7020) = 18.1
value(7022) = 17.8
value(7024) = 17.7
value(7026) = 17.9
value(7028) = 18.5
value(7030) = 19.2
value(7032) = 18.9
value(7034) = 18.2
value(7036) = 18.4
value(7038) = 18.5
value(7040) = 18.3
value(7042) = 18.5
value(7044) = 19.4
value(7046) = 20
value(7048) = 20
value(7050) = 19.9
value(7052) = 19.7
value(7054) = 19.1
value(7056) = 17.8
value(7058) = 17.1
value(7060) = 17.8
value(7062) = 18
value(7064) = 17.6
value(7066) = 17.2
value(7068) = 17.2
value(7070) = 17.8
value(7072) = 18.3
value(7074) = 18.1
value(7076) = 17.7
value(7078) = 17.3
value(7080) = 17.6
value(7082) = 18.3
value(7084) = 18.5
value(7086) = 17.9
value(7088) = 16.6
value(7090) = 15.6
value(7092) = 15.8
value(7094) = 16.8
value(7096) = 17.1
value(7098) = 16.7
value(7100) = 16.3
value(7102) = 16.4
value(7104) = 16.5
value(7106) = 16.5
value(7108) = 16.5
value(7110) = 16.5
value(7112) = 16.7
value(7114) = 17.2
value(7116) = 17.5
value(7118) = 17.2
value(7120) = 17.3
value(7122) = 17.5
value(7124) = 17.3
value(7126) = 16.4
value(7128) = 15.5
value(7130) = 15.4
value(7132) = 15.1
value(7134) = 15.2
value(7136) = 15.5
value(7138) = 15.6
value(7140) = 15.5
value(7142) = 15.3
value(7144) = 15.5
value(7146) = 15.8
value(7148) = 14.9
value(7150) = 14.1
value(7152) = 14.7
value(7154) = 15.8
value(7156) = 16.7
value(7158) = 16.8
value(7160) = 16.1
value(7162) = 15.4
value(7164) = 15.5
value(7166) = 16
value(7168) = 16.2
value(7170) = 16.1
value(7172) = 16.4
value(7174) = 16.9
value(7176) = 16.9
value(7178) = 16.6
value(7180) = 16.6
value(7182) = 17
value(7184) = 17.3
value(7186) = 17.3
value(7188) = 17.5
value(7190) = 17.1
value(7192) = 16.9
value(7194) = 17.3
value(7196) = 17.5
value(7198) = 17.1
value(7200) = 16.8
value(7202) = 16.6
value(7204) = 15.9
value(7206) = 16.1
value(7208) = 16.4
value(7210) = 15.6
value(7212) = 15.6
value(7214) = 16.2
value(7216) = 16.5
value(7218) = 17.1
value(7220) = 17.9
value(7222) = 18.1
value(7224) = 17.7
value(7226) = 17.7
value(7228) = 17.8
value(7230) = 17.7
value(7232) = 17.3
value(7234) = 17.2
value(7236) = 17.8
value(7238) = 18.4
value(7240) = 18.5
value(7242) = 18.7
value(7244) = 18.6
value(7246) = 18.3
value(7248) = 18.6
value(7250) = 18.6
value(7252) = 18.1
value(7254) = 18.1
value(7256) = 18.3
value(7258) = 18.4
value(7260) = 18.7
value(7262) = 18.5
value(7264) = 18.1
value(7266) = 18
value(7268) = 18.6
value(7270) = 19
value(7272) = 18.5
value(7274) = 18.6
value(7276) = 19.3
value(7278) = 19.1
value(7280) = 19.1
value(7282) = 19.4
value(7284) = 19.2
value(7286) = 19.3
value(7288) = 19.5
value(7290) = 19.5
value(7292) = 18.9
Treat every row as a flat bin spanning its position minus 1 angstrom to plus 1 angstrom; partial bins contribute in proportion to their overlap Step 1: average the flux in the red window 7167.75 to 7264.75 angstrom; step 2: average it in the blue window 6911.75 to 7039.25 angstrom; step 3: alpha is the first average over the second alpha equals 1.01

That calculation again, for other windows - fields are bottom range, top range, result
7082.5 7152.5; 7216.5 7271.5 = 1.11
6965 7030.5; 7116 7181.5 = 0.91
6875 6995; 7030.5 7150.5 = 1.06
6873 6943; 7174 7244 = 1.11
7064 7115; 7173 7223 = 0.98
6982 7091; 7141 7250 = 0.93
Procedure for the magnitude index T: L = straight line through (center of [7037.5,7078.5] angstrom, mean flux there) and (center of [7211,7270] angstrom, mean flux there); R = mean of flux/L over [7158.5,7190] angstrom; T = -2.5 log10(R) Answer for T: 0.10 mag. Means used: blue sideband 18.4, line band 16.5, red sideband 17.9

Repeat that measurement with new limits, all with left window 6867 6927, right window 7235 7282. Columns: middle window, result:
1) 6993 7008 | -0.105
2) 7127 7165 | 0.128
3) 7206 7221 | 0.104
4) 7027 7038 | -0.143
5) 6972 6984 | -0.084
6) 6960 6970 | -0.111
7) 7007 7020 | -0.129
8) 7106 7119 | 0.014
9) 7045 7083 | -0.100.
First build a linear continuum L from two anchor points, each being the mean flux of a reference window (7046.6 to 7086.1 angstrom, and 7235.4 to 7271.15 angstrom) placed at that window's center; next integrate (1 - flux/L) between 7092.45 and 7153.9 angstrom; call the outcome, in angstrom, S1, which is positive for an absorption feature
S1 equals 7.1 angstrom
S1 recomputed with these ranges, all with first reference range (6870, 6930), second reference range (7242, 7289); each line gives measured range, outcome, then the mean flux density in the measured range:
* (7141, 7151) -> 1.4 angstrom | 15.1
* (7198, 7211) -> 1.3 angstrom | 16.3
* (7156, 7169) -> 1.2 angstrom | 16.1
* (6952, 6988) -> -3.2 angstrom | 17.3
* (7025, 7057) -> -4.6 angstrom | 18.9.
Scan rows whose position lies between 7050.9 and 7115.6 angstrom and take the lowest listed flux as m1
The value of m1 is 15.6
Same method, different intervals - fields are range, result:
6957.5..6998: 16.8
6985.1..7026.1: 17.3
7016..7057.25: 17.7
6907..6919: 15.4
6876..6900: 14.6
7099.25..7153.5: 14.1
